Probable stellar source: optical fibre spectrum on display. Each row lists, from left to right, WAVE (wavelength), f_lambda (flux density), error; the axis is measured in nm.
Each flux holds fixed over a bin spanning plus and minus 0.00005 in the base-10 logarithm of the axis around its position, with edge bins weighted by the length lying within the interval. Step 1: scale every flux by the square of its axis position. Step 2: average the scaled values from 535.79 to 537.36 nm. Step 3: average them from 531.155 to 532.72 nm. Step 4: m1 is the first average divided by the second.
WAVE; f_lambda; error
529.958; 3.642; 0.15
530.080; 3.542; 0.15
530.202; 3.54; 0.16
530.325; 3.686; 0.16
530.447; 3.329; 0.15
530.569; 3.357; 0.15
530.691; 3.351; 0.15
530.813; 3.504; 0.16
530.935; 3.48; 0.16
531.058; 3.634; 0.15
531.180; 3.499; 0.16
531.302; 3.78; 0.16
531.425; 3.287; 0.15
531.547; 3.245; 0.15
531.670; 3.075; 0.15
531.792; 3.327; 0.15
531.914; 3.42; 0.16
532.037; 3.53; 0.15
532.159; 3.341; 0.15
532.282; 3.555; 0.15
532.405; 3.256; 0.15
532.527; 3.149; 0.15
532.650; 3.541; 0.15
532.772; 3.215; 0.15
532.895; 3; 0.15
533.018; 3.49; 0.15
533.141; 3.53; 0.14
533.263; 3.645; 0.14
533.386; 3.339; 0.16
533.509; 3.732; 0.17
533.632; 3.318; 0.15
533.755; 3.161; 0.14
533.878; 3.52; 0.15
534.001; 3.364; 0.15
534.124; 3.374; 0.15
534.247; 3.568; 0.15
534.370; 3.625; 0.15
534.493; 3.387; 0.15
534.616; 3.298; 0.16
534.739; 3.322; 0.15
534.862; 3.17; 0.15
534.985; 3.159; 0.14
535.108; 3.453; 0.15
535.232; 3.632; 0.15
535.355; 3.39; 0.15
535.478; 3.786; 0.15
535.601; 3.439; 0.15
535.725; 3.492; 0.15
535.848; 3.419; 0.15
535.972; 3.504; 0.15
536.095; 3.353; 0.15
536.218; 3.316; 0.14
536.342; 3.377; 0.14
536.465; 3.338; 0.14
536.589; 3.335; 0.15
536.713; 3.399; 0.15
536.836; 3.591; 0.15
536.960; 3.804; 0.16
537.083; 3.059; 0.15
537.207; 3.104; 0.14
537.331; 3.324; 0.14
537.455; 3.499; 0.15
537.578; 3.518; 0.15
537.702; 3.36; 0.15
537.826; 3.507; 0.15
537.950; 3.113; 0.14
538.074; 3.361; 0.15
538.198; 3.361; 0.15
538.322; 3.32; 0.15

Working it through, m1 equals 1.02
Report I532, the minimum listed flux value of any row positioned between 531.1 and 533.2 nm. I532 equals 3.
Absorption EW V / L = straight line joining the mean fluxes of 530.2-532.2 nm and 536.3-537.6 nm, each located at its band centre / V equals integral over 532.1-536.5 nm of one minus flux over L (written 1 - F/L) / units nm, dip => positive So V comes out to 0.01 nm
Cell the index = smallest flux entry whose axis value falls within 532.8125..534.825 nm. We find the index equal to 3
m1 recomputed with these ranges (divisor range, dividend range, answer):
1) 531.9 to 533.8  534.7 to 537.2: 1.02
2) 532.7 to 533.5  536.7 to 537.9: 1.02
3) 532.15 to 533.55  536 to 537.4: 1.01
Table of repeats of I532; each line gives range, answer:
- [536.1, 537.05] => 3.316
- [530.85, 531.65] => 3.245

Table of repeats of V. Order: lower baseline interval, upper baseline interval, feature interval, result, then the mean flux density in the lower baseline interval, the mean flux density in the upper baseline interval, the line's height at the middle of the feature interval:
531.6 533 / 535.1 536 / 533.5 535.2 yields 0.03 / 3.31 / 3.52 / 3.44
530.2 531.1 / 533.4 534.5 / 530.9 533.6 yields 0.04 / 3.48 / 3.45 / 3.46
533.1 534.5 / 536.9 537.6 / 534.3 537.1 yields -0.01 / 3.47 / 3.38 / 3.42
